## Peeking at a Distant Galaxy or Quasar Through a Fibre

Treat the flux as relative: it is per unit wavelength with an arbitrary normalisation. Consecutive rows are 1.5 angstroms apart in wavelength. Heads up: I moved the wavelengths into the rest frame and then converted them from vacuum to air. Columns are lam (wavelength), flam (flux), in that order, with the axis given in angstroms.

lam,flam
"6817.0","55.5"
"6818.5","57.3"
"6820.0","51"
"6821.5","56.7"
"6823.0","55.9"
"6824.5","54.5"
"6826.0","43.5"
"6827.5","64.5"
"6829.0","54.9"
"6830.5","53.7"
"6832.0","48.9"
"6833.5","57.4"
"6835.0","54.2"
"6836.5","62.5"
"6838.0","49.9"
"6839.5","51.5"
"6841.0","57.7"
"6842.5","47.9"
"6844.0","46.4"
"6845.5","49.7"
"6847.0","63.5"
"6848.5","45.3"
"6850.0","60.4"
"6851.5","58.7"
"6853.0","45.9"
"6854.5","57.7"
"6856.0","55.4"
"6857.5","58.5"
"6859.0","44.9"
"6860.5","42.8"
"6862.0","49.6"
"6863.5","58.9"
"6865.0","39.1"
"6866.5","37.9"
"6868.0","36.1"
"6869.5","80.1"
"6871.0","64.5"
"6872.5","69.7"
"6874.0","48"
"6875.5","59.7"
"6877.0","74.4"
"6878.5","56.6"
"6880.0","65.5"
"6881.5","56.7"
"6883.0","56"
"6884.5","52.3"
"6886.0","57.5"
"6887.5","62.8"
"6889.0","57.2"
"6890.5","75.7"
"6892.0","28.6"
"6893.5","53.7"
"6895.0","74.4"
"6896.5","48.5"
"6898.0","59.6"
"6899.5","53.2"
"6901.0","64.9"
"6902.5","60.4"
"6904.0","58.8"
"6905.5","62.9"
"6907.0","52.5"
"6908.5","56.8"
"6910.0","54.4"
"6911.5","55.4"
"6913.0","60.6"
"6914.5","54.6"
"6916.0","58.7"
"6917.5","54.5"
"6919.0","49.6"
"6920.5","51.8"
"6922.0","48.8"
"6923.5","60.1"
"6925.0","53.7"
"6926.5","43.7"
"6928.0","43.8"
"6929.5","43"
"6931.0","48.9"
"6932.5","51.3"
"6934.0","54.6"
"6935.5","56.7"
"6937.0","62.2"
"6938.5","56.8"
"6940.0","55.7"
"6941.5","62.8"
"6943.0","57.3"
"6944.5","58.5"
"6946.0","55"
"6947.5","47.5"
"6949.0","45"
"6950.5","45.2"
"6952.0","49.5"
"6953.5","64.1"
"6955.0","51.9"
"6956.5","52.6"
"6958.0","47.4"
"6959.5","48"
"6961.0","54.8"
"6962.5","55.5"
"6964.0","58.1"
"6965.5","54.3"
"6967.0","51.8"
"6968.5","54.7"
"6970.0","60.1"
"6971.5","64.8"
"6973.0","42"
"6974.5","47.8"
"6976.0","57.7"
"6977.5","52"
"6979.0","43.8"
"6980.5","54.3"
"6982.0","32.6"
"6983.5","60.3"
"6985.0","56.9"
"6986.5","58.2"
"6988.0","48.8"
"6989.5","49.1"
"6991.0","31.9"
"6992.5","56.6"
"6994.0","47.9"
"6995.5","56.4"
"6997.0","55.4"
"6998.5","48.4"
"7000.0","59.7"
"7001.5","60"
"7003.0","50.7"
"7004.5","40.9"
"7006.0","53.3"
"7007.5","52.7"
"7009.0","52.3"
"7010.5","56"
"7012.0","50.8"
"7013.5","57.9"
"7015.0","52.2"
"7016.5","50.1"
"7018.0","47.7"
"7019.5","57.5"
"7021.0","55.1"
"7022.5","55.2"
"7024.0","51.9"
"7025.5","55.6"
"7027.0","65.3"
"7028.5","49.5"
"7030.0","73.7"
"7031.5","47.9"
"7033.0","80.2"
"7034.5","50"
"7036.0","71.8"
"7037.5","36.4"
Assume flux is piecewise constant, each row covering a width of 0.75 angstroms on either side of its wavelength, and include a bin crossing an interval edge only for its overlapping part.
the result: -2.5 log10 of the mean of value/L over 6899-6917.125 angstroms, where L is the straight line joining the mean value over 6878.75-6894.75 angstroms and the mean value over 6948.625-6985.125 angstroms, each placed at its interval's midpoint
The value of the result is -0.04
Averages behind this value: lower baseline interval 57.2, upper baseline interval 52.2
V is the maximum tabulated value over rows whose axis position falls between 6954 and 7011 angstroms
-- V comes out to 64.8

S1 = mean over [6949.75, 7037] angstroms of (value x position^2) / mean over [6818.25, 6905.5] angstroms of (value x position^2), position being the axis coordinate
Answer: 1.0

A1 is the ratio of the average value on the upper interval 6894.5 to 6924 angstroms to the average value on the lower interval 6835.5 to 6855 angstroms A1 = 1.06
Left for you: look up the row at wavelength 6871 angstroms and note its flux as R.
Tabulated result 64.5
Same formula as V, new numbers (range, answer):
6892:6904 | 74.4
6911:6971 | 64.1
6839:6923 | 80.1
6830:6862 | 63.5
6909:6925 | 60.6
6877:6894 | 75.7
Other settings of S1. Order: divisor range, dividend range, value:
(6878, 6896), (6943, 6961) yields 0.91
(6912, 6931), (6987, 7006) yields 1.00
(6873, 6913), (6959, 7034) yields 0.95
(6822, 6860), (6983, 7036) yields 1.06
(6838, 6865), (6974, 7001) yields 1.02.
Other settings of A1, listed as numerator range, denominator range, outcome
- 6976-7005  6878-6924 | 0.90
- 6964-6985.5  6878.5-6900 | 0.92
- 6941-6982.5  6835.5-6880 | 0.96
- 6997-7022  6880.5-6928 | 0.95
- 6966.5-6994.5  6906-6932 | 0.97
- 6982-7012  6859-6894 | 0.93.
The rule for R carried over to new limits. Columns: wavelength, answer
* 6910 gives 54.4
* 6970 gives 60.1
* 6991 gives 31.9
